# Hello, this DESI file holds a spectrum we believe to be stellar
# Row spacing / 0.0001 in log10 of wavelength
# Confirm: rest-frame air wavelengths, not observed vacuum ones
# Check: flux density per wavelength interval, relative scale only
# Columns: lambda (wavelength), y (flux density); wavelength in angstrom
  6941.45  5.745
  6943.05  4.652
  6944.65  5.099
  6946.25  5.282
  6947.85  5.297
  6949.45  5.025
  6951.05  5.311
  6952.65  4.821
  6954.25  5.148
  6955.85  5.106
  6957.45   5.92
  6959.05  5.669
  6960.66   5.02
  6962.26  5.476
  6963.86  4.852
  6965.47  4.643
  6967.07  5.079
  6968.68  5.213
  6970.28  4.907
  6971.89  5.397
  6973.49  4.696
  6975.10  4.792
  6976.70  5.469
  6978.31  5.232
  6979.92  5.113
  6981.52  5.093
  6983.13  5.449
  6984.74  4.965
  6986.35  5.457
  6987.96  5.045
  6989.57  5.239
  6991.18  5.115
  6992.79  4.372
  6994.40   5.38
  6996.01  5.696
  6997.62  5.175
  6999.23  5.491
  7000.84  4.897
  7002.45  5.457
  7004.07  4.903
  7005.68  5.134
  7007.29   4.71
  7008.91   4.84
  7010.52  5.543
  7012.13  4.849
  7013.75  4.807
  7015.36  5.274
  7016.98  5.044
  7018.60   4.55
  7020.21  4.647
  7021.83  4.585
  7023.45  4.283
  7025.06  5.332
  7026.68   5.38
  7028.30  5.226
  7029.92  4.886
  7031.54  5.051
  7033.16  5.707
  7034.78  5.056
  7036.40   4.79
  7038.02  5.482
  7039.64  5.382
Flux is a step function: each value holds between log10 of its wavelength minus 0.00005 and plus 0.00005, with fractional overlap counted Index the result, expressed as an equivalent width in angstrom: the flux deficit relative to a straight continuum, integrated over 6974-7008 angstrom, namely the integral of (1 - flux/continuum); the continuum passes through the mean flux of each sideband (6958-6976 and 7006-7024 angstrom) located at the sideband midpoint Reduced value -1.3 angstrom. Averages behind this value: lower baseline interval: 5.08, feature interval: 5.15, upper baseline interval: 4.85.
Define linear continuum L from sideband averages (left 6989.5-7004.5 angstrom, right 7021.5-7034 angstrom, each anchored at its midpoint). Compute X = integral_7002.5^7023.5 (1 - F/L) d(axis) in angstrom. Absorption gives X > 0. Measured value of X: 0.9 angstrom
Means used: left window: 5.18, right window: 5.07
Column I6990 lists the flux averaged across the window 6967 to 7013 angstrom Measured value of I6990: 5.13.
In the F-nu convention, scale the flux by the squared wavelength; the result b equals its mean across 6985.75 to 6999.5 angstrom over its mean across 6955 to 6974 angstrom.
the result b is 1.01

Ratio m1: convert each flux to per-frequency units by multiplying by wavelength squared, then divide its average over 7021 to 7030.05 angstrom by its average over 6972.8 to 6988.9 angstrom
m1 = 1.0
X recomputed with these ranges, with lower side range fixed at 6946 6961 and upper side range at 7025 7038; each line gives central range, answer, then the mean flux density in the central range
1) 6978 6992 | 0.1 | 5.19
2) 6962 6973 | 0.4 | 5.05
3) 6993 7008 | 0.1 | 5.18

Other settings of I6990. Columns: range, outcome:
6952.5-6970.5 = 5.18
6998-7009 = 5.08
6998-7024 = 4.95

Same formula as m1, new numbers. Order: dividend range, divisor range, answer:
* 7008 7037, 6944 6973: 0.98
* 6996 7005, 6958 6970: 1.03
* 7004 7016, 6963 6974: 1.02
